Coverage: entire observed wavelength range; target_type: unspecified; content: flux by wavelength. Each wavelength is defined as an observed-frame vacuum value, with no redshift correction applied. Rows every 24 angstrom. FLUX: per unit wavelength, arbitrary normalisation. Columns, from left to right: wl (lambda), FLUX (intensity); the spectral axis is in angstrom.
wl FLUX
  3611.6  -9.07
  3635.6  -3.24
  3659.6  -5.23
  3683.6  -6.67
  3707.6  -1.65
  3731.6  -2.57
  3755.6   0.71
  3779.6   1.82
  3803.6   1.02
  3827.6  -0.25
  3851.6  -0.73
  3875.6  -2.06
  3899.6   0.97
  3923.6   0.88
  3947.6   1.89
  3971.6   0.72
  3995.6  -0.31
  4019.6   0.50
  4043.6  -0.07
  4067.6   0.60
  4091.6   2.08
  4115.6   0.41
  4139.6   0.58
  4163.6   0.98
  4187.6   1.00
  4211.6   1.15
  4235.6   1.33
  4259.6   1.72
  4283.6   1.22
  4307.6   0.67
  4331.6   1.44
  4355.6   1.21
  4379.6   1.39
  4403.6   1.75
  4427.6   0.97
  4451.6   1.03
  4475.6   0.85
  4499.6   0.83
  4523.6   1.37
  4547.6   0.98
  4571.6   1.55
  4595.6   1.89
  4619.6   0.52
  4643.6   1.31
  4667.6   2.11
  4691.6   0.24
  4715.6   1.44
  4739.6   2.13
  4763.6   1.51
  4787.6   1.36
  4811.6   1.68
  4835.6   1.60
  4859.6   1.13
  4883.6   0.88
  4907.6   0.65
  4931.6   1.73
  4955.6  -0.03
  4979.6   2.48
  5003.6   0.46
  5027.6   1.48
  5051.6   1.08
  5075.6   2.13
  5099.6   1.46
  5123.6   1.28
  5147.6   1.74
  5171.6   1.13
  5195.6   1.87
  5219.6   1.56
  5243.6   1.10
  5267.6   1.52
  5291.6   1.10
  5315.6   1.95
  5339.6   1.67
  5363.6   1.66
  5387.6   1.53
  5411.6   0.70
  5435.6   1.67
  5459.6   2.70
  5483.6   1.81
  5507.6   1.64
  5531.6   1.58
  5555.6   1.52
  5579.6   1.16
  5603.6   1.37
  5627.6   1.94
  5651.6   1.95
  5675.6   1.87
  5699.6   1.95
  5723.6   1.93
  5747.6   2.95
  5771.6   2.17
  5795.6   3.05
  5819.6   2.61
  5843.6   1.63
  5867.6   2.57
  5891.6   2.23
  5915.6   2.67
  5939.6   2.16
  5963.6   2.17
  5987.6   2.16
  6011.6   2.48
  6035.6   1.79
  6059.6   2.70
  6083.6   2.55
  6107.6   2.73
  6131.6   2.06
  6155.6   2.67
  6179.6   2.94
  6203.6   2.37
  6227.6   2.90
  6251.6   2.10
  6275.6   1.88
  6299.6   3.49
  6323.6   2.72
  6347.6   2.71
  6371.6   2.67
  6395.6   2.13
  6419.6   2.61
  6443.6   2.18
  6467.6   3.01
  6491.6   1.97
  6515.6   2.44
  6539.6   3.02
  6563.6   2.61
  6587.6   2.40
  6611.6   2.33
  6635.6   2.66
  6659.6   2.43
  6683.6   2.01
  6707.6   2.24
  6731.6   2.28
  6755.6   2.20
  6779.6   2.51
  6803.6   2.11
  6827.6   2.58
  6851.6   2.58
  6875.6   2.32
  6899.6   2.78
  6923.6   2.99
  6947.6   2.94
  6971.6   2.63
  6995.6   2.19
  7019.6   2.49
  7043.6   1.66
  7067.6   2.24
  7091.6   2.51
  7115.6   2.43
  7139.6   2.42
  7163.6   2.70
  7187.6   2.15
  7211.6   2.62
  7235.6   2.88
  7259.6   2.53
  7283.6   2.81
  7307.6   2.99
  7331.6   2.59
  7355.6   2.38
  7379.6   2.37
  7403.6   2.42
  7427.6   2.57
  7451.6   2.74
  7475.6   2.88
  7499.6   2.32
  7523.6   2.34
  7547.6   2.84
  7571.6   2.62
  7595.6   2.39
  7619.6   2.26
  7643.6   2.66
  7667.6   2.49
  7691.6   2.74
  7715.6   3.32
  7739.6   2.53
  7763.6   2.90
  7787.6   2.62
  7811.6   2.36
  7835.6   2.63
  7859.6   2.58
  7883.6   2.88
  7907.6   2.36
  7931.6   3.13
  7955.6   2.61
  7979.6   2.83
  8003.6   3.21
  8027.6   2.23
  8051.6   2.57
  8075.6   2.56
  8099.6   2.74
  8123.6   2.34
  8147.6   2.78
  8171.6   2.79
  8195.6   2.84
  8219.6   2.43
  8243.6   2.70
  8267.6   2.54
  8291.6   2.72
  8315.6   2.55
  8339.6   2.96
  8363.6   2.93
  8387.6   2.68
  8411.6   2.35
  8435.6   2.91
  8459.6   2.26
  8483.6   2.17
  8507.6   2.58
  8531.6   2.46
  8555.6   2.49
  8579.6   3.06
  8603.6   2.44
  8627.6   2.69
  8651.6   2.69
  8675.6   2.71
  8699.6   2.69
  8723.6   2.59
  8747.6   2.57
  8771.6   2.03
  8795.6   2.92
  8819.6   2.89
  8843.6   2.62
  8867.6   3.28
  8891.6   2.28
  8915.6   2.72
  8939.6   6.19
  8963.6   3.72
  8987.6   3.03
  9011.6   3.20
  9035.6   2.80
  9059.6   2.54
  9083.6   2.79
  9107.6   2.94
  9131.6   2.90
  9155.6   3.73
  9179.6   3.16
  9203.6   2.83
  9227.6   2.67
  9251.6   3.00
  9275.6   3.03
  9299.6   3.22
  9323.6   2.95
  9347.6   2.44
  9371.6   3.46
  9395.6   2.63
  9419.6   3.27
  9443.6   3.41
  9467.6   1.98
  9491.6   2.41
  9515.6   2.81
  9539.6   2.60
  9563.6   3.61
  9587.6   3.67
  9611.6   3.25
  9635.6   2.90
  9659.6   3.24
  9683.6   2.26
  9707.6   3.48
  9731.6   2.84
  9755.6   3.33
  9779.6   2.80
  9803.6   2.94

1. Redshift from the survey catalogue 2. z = 0.363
